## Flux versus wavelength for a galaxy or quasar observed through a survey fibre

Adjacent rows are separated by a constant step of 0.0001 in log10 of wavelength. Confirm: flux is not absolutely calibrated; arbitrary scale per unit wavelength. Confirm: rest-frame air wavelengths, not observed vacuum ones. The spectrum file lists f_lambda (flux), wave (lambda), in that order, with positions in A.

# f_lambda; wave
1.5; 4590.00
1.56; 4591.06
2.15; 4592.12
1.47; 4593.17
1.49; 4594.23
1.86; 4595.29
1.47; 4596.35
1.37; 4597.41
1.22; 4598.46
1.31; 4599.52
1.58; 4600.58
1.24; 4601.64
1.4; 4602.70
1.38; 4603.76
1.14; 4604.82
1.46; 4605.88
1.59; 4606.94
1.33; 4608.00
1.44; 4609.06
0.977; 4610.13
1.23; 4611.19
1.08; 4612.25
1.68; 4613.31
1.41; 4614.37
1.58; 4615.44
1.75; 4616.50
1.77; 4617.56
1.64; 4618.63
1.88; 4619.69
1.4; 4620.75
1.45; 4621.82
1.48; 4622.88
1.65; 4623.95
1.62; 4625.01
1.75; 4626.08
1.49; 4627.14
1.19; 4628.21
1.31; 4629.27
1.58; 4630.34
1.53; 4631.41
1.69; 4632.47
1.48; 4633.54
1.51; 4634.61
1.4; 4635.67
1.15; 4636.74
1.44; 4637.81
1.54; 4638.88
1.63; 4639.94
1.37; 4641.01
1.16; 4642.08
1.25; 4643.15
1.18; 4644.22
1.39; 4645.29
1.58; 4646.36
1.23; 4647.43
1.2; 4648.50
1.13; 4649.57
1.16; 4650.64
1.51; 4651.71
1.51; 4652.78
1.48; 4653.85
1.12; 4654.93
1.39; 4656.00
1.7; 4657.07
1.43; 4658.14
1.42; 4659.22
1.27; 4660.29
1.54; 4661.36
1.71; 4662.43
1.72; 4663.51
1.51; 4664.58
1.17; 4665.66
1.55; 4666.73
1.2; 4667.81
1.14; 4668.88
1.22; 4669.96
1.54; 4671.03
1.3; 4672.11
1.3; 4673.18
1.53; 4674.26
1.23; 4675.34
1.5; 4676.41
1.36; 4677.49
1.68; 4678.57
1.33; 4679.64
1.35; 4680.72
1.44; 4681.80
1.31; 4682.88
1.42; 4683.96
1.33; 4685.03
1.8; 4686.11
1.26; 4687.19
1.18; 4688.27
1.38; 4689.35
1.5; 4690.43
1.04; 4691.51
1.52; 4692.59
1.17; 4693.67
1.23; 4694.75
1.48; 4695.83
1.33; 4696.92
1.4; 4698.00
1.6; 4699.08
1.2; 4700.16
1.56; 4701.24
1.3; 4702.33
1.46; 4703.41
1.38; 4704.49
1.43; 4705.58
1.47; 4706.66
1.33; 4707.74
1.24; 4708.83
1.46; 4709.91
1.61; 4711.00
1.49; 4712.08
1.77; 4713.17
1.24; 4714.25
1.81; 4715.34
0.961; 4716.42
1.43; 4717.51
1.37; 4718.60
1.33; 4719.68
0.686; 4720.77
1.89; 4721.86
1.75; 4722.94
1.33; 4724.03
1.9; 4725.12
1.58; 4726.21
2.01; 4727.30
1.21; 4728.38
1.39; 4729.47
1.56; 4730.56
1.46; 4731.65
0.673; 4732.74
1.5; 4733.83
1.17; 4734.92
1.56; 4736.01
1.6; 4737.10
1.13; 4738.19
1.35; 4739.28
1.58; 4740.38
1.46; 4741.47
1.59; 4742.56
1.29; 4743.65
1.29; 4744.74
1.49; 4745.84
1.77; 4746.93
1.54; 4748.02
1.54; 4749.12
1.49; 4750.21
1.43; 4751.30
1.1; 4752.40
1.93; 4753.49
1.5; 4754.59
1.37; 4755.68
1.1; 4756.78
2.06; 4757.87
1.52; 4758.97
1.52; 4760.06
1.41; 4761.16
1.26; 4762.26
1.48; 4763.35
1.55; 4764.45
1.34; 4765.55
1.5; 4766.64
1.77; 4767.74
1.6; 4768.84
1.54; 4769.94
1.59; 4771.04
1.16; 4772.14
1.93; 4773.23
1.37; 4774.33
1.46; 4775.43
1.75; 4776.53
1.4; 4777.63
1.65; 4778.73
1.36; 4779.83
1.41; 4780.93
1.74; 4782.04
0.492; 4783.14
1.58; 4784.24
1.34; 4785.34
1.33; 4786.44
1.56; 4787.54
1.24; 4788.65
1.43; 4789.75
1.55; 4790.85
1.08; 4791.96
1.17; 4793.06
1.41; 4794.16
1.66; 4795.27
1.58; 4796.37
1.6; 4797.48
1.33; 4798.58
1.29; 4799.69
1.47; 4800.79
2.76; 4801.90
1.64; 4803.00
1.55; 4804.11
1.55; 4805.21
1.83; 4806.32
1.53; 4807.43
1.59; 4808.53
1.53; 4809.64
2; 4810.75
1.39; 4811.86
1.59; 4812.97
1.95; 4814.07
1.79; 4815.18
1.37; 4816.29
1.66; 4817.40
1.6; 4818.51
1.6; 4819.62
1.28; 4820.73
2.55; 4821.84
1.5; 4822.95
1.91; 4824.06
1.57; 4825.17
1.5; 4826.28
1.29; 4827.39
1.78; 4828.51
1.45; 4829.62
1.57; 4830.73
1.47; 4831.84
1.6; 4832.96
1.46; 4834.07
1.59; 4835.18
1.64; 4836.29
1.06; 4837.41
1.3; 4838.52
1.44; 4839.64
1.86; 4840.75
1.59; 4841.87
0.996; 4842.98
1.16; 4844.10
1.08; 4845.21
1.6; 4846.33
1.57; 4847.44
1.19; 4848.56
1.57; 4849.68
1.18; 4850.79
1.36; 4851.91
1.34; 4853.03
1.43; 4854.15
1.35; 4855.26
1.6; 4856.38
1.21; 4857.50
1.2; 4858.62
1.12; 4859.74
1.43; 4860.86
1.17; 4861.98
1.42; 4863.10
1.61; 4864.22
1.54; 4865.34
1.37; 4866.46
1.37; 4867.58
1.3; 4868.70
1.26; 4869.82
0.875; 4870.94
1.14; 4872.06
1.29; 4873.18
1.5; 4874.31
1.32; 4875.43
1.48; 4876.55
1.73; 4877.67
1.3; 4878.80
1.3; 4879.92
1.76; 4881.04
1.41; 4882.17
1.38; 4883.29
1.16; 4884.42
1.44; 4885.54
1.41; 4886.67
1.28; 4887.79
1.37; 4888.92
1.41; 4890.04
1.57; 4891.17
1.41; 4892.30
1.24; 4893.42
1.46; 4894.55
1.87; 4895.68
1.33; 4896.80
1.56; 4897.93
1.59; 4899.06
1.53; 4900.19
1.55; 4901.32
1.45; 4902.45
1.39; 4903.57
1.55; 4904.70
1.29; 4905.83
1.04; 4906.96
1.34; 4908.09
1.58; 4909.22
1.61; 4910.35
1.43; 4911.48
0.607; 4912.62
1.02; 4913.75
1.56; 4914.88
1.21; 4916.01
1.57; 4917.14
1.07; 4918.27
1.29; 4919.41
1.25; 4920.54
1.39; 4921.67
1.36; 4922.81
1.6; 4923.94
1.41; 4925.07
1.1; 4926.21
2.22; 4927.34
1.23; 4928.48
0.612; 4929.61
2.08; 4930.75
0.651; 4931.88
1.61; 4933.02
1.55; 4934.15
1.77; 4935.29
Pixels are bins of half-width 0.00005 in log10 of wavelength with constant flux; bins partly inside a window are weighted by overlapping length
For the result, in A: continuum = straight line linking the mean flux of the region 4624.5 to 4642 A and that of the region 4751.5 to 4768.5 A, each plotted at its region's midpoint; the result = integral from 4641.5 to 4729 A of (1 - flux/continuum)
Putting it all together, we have 4.6 A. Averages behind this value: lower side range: 1.47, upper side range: 1.49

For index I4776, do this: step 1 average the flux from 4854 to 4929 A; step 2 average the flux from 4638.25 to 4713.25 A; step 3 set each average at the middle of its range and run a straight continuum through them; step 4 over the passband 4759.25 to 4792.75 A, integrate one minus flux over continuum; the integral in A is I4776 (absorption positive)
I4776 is -1.4 A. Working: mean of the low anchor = 1.39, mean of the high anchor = 1.38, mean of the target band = 1.44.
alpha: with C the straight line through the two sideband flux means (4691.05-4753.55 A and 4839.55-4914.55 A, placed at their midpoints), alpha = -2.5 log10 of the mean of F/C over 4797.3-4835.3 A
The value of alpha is -0.17 mag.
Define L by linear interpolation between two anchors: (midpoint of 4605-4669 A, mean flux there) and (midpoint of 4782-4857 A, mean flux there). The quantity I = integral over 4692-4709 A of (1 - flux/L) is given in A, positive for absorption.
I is 0.9 A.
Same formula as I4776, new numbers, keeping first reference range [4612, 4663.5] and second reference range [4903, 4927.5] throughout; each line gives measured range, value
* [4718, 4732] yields -0.74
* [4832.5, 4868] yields -0.40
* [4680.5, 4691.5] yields 0.44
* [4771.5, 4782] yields -0.82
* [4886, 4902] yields -1.37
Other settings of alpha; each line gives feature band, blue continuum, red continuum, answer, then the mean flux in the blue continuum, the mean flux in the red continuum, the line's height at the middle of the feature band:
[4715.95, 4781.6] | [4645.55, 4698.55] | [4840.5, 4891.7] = -0.069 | 1.38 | 1.37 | 1.38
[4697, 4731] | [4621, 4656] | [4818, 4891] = -0.030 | 1.41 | 1.42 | 1.42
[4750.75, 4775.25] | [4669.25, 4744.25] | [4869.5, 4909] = -0.070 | 1.41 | 1.4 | 1.41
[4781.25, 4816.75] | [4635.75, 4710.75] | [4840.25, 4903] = -0.104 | 1.38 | 1.39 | 1.39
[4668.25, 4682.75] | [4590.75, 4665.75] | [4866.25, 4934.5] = 0.048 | 1.45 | 1.38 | 1.44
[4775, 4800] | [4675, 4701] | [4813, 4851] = 0.053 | 1.38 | 1.53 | 1.48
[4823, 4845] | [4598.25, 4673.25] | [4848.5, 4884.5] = -0.086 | 1.42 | 1.36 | 1.37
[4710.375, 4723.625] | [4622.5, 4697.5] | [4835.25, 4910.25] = -0.034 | 1.4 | 1.39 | 1.4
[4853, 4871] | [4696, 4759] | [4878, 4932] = 0.048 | 1.45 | 1.39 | 1.4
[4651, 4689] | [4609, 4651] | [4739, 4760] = 0.034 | 1.44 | 1.5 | 1.46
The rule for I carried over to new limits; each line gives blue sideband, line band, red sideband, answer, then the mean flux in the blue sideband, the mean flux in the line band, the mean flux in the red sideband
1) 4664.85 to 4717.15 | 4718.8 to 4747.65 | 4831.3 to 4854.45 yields -1.1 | 1.39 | 1.44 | 1.4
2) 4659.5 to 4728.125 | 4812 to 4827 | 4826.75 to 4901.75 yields -2.8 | 1.42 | 1.67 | 1.41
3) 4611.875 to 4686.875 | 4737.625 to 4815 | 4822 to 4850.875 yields -2.1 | 1.44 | 1.51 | 1.48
